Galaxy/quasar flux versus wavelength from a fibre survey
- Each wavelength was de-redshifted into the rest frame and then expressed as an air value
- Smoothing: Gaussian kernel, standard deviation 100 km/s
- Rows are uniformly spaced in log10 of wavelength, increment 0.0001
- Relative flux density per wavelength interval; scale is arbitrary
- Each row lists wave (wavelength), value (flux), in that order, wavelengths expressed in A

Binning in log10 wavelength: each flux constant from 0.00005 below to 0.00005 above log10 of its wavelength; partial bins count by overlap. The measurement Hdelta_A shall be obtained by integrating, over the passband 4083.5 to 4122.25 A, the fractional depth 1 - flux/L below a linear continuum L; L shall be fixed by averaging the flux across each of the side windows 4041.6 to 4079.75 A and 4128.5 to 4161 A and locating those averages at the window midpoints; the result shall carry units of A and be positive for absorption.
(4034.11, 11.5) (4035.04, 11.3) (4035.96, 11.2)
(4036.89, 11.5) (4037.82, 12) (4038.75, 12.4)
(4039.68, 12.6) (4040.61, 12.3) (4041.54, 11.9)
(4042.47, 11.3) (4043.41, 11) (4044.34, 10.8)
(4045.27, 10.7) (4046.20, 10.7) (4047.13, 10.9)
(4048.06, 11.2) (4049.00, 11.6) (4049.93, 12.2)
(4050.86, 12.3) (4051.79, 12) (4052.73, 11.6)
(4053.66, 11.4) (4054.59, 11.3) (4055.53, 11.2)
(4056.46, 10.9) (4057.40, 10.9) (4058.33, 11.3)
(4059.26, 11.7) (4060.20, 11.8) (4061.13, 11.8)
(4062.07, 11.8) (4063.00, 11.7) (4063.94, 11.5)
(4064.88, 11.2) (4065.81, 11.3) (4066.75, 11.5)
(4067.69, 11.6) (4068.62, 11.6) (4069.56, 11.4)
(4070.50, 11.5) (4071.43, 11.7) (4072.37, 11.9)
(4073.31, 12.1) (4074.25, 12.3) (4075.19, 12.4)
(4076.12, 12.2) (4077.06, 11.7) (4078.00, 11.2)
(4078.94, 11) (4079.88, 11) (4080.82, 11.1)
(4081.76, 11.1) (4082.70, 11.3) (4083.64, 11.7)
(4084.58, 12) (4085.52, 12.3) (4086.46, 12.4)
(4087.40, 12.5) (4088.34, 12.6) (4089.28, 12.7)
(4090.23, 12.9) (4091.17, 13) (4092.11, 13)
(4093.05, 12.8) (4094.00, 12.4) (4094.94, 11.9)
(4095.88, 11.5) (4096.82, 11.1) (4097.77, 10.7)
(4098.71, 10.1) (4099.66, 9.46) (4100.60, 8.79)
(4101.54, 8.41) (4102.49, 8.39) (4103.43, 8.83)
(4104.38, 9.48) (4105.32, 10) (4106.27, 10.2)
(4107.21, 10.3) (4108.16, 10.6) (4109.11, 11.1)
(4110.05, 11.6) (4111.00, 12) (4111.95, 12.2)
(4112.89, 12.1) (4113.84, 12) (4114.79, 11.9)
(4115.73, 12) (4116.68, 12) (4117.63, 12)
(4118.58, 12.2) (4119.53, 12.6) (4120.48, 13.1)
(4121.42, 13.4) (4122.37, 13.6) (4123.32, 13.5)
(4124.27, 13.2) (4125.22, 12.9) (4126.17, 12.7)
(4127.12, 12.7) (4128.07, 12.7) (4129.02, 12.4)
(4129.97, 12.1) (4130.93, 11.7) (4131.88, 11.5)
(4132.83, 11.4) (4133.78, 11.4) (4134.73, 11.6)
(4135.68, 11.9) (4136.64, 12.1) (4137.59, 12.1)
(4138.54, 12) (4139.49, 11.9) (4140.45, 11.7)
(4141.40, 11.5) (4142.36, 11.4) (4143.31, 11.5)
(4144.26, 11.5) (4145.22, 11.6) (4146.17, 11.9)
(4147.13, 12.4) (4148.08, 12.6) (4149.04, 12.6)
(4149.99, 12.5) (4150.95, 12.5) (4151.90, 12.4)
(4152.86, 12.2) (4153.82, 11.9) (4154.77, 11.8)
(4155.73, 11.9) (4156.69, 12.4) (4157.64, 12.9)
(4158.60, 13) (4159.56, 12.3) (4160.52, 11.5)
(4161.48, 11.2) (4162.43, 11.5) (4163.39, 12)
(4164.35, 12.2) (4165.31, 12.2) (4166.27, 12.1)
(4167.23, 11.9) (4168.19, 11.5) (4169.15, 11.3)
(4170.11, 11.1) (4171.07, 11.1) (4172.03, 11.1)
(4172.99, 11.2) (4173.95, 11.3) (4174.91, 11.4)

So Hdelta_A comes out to 0.9 A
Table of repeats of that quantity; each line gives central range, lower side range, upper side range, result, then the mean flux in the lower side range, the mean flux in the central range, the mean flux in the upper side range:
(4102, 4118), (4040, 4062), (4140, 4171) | 1.0 A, 11.4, 11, 12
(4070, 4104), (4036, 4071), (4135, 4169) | 0.7 A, 11.5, 11.4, 12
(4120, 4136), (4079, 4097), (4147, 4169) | -0.5 A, 12.1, 12.5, 12.1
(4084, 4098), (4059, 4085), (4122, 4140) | -0.5 A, 11.6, 12.3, 12.3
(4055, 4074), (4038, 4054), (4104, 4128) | 0.3 A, 11.6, 11.5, 12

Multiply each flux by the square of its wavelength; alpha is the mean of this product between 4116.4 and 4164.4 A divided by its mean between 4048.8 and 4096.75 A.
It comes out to 1.1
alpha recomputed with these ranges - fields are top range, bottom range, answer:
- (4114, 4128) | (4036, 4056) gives 1.14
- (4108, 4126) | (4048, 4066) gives 1.10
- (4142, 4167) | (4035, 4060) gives 1.11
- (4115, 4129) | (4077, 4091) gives 1.09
